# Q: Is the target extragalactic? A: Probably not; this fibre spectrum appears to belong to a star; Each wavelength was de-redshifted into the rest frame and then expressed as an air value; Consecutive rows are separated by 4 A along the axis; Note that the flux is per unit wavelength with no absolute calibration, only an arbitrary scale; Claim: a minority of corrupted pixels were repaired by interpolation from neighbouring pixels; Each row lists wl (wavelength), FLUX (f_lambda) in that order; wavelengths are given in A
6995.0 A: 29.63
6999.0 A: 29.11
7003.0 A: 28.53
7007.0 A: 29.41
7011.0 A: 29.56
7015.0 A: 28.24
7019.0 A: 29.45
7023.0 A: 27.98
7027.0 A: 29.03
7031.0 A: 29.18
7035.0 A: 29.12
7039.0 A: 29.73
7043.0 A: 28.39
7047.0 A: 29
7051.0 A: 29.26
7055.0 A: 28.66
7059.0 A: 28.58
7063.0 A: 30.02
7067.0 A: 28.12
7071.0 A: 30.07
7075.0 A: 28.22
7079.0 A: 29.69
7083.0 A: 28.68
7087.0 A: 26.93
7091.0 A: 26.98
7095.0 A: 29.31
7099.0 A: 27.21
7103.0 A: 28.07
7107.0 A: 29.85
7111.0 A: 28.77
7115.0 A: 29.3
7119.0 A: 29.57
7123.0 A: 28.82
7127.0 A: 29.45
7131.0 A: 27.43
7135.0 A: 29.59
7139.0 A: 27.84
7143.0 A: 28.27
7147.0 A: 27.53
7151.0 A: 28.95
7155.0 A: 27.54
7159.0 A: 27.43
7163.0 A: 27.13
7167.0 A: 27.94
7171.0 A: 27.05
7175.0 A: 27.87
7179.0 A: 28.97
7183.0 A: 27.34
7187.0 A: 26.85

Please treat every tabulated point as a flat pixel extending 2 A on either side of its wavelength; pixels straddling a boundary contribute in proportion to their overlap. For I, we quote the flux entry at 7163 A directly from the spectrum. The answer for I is 27.13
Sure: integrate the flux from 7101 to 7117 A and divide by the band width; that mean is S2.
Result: 29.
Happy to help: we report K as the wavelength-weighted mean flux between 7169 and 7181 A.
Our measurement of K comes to 28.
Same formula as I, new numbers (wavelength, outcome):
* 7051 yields 29.26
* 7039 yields 29.73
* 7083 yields 28.68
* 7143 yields 28.27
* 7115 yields 29.3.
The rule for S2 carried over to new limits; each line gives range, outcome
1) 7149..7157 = 28.2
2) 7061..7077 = 29.1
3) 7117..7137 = 29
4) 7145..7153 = 28.2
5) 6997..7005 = 28.8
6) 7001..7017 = 28.9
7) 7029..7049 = 29.1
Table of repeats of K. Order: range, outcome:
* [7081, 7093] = 27.5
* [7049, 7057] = 29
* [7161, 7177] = 27.5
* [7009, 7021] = 29.1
